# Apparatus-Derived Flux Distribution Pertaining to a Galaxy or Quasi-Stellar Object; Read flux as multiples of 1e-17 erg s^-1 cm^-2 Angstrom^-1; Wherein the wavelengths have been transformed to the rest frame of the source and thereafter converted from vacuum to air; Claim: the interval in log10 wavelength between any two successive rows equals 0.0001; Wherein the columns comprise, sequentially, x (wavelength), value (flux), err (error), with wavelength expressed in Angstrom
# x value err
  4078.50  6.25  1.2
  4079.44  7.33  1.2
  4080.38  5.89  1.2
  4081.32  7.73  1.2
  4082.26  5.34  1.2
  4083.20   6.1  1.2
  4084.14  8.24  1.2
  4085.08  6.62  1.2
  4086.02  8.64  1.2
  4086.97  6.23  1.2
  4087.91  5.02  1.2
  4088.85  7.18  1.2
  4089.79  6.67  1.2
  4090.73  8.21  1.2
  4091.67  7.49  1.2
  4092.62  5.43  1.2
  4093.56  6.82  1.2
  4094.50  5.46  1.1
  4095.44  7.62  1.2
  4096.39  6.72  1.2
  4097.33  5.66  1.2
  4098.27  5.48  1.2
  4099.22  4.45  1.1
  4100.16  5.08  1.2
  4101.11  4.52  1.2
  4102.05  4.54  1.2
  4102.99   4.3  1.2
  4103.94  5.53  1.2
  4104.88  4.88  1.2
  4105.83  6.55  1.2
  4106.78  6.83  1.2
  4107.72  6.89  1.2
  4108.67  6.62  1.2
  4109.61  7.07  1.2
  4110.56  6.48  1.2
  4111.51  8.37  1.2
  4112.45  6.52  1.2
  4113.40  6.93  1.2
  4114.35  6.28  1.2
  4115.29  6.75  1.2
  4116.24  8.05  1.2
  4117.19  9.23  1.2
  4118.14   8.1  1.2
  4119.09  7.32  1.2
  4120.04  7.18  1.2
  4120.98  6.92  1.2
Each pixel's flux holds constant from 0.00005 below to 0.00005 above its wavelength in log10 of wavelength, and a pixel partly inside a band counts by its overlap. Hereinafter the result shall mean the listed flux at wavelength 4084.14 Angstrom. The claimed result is 8.24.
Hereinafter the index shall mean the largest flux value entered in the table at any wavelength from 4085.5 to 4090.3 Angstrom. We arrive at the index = 8.64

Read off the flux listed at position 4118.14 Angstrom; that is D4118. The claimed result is 8.1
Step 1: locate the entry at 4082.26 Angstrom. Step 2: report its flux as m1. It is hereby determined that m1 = 5.34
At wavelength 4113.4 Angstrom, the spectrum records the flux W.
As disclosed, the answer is 6.93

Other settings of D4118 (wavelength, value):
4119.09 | 7.32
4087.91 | 5.02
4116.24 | 8.05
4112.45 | 6.52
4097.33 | 5.66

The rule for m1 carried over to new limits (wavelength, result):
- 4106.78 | 6.83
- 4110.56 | 6.48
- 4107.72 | 6.89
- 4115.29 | 6.75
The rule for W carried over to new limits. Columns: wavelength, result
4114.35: 6.28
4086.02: 8.64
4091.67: 7.49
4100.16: 5.08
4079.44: 7.33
